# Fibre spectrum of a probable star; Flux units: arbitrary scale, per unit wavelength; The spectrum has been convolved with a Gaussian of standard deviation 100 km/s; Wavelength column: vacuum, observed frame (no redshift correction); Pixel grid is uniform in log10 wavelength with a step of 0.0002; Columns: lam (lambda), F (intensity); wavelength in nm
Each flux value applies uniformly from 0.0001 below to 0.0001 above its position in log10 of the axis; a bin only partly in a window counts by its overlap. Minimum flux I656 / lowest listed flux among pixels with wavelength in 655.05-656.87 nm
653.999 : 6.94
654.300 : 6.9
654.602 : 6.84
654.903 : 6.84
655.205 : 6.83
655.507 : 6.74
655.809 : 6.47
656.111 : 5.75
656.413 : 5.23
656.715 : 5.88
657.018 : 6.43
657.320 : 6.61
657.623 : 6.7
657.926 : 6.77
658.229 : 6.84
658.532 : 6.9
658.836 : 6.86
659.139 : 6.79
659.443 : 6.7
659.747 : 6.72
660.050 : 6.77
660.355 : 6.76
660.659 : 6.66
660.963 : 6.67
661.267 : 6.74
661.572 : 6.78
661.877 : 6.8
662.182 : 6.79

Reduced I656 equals 5.23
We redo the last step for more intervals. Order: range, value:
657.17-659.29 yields 6.61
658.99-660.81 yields 6.66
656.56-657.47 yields 5.88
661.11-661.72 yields 6.74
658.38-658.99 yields 6.86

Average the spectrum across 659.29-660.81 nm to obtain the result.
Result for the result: 6.72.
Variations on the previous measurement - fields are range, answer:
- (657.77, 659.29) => 6.83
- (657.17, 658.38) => 6.73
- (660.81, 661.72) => 6.73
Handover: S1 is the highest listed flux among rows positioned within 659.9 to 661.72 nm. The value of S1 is 6.78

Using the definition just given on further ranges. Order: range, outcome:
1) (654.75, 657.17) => 6.84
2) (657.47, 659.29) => 6.9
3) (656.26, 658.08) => 6.77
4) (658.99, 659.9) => 6.79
